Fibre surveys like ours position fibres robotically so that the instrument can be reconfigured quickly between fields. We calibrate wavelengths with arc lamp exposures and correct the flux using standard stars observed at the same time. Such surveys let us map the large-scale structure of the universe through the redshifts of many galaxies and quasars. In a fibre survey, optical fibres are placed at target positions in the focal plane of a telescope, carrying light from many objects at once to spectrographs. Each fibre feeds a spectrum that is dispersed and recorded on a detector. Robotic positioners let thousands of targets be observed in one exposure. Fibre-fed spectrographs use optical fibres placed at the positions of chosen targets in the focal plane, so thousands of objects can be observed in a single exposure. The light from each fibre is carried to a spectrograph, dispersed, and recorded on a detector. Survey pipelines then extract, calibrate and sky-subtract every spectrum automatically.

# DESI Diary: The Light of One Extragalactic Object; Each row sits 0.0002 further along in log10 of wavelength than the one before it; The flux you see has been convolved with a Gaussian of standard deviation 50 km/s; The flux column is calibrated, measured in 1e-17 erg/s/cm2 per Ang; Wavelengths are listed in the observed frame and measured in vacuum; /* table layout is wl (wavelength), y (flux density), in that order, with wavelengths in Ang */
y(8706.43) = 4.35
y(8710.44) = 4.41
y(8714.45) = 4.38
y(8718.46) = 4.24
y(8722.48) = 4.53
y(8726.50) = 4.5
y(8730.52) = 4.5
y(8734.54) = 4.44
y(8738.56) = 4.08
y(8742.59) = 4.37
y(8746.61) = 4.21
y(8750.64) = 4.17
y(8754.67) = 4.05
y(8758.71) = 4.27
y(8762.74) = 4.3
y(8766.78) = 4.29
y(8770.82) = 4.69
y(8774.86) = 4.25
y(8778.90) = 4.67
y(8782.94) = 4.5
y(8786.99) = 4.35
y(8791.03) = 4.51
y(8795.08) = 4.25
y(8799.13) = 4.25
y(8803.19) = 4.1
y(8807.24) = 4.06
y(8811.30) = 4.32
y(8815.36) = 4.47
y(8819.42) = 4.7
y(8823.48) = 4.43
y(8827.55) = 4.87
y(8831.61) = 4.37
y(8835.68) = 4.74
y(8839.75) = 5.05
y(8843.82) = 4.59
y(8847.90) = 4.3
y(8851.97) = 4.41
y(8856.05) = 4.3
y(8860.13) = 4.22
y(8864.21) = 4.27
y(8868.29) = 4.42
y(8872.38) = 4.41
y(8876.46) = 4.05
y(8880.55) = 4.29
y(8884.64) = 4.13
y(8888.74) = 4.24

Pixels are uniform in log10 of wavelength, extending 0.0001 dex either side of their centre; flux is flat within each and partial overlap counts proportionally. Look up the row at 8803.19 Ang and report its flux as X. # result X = 4.1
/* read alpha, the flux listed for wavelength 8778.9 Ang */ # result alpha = 4.67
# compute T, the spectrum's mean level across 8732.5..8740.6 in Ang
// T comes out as 4.26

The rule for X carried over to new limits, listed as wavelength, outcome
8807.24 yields 4.06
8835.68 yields 4.74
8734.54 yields 4.44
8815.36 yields 4.47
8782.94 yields 4.5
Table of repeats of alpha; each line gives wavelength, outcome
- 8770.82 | 4.69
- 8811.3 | 4.32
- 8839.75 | 5.05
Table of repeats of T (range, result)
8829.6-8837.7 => 4.55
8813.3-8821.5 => 4.58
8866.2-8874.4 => 4.41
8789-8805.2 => 4.28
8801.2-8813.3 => 4.16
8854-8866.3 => 4.26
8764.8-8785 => 4.48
